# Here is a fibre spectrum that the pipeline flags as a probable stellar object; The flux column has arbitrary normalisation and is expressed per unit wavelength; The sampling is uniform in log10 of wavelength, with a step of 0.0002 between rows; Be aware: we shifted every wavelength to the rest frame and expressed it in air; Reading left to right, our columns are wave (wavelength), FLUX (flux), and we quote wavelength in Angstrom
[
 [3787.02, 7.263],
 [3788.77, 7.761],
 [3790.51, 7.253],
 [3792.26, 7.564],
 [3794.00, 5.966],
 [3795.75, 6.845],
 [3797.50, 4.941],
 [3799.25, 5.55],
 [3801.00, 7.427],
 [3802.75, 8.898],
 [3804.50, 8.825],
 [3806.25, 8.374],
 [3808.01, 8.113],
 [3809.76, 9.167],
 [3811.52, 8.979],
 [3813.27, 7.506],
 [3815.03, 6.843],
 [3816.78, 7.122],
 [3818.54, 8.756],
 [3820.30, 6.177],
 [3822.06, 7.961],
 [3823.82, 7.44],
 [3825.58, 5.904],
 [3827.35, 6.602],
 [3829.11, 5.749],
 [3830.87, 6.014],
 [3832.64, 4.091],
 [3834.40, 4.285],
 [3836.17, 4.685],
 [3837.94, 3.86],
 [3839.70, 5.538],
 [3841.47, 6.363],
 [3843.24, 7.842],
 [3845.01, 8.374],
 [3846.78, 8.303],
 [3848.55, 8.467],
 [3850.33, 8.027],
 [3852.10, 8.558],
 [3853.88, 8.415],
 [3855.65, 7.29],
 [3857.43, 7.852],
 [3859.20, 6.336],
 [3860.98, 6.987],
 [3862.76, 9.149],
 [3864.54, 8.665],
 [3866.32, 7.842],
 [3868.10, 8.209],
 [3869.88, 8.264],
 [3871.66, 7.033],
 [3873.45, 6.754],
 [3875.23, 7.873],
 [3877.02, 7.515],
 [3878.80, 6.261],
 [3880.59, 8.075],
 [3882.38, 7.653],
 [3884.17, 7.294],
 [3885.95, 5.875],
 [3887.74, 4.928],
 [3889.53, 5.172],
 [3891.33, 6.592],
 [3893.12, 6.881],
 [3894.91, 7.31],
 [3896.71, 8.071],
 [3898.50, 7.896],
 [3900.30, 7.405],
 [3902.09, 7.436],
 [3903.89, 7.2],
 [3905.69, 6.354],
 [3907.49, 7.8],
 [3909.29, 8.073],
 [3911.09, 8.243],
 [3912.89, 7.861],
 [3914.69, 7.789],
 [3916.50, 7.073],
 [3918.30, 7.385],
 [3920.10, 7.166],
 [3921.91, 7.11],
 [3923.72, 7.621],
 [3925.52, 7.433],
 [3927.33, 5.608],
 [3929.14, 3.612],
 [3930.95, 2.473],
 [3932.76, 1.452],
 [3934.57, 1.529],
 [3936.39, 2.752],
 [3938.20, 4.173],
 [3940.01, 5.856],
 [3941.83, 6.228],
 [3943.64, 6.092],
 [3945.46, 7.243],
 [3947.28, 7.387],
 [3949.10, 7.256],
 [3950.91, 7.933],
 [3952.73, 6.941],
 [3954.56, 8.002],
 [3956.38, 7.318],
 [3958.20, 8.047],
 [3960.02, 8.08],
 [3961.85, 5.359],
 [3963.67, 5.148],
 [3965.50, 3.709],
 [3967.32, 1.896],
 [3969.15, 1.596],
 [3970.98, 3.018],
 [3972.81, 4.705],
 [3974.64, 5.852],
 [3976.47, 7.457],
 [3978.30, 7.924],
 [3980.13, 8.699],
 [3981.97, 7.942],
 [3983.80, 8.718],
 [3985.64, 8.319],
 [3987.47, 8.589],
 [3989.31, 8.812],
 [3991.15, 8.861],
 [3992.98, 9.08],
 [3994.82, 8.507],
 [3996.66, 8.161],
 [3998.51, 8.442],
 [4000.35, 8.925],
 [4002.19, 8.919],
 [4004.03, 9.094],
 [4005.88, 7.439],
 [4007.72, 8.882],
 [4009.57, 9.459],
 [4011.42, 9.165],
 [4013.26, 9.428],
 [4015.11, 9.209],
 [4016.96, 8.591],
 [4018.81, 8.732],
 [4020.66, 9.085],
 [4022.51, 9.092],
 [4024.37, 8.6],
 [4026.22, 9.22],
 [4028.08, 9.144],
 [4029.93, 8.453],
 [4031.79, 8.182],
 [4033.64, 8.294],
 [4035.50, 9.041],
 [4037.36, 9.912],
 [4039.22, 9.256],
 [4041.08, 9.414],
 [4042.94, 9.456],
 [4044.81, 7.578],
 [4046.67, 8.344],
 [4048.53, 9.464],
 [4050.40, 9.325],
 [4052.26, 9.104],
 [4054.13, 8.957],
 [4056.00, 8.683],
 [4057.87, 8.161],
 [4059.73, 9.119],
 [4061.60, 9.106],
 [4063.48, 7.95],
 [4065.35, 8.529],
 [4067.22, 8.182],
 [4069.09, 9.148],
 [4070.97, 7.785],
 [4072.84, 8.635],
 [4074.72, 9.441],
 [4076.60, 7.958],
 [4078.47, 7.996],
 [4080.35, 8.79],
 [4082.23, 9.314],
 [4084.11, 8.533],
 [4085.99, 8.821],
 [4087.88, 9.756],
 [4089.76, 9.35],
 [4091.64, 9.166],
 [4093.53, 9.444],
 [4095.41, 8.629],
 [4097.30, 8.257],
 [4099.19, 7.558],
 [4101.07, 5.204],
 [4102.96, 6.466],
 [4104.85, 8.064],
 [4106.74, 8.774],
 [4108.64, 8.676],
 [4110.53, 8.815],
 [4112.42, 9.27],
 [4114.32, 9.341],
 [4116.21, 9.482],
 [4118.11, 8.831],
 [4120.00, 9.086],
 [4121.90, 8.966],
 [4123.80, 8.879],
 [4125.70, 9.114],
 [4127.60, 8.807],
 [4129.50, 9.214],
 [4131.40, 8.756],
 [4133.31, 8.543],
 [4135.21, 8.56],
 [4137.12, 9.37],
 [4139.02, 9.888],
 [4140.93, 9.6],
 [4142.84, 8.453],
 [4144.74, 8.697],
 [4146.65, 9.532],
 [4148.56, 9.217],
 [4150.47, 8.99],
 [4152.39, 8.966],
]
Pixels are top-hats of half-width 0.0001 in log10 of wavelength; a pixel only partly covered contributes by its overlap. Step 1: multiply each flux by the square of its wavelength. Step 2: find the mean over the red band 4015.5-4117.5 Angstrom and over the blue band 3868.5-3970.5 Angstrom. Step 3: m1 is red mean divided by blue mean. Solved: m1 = 1.5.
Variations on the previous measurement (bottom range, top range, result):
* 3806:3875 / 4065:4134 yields 1.36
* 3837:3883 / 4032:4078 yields 1.29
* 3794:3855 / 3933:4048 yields 1.16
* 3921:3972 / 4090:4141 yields 1.76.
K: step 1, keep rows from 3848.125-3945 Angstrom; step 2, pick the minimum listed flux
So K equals 1.452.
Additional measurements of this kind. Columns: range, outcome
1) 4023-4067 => 7.578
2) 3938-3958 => 4.173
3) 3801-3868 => 3.86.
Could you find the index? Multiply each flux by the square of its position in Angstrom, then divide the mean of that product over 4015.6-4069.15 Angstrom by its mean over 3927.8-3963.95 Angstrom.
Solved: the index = 1.64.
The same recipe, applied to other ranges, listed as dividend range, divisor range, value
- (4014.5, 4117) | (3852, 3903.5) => 1.30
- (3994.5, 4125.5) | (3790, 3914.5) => 1.35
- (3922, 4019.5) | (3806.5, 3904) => 1.02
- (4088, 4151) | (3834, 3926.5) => 1.36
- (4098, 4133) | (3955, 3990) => 1.43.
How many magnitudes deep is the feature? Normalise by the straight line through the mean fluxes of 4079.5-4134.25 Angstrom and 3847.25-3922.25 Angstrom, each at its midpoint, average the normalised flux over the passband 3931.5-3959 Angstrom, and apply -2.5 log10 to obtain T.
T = 0.31 mag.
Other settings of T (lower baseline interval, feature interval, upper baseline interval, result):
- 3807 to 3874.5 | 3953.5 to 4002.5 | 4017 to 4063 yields 0.193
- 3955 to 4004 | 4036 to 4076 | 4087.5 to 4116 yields -0.117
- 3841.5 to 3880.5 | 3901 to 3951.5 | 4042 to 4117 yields 0.278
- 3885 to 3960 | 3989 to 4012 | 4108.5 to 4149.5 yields -0.174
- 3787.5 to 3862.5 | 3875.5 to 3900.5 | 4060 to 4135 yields 0.078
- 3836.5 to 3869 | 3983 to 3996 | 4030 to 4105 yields -0.061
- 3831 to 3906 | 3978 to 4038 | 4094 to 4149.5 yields -0.103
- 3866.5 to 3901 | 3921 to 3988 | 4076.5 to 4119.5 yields 0.275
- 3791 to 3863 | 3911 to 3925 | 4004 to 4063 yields 0.055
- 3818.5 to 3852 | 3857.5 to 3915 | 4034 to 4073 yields -0.041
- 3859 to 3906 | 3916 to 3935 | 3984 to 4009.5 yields 0.398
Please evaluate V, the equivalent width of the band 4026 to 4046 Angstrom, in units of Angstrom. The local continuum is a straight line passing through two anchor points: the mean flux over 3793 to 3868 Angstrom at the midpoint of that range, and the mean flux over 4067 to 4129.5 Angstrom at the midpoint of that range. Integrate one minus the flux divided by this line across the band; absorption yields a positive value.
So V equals -1.4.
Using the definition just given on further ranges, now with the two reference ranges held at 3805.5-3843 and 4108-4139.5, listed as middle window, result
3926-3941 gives 7.90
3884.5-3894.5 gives 1.58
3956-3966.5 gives 2.11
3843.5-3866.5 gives -3.75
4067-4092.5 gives -0.33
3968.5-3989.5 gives 2.91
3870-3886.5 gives -0.34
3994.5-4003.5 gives -0.65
